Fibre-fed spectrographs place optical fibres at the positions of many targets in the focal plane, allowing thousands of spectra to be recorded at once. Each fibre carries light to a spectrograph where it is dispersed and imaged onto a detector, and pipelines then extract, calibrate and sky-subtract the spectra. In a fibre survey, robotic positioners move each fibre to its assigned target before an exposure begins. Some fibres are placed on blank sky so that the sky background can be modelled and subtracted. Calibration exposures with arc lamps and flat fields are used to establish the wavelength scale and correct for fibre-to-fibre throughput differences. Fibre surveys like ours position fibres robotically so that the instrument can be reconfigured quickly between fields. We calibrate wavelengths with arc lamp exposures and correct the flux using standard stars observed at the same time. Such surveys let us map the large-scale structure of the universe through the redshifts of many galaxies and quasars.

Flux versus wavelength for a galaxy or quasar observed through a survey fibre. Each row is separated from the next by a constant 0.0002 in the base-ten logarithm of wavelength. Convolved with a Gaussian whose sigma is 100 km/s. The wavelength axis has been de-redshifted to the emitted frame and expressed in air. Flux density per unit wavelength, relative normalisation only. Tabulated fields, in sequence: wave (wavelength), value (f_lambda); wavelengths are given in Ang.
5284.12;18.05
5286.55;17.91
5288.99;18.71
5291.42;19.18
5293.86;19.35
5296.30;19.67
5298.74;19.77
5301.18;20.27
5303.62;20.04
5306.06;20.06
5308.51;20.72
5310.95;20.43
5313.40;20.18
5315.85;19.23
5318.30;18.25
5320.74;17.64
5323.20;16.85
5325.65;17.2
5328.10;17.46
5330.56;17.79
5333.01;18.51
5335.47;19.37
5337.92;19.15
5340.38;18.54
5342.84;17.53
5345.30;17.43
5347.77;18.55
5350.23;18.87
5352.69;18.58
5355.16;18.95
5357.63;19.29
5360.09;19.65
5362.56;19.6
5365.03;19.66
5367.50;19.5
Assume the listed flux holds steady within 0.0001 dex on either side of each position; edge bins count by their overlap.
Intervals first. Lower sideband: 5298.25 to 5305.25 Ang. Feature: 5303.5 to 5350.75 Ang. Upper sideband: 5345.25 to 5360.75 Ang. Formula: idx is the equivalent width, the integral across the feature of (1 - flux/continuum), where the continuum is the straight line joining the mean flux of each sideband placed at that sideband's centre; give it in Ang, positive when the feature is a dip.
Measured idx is 2.0 Ang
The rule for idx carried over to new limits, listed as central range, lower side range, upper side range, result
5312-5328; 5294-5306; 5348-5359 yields 1.10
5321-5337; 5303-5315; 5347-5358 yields 1.40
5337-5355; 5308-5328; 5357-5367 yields 0.79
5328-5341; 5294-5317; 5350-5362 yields 0.63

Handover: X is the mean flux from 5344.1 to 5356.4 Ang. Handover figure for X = 18.5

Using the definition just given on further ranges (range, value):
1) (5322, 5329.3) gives 17.2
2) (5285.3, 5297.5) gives 19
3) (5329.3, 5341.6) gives 18.7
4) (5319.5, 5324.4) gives 17.3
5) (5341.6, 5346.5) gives 17.5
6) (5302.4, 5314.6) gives 20.3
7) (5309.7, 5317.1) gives 19.9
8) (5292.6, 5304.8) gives 19.8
